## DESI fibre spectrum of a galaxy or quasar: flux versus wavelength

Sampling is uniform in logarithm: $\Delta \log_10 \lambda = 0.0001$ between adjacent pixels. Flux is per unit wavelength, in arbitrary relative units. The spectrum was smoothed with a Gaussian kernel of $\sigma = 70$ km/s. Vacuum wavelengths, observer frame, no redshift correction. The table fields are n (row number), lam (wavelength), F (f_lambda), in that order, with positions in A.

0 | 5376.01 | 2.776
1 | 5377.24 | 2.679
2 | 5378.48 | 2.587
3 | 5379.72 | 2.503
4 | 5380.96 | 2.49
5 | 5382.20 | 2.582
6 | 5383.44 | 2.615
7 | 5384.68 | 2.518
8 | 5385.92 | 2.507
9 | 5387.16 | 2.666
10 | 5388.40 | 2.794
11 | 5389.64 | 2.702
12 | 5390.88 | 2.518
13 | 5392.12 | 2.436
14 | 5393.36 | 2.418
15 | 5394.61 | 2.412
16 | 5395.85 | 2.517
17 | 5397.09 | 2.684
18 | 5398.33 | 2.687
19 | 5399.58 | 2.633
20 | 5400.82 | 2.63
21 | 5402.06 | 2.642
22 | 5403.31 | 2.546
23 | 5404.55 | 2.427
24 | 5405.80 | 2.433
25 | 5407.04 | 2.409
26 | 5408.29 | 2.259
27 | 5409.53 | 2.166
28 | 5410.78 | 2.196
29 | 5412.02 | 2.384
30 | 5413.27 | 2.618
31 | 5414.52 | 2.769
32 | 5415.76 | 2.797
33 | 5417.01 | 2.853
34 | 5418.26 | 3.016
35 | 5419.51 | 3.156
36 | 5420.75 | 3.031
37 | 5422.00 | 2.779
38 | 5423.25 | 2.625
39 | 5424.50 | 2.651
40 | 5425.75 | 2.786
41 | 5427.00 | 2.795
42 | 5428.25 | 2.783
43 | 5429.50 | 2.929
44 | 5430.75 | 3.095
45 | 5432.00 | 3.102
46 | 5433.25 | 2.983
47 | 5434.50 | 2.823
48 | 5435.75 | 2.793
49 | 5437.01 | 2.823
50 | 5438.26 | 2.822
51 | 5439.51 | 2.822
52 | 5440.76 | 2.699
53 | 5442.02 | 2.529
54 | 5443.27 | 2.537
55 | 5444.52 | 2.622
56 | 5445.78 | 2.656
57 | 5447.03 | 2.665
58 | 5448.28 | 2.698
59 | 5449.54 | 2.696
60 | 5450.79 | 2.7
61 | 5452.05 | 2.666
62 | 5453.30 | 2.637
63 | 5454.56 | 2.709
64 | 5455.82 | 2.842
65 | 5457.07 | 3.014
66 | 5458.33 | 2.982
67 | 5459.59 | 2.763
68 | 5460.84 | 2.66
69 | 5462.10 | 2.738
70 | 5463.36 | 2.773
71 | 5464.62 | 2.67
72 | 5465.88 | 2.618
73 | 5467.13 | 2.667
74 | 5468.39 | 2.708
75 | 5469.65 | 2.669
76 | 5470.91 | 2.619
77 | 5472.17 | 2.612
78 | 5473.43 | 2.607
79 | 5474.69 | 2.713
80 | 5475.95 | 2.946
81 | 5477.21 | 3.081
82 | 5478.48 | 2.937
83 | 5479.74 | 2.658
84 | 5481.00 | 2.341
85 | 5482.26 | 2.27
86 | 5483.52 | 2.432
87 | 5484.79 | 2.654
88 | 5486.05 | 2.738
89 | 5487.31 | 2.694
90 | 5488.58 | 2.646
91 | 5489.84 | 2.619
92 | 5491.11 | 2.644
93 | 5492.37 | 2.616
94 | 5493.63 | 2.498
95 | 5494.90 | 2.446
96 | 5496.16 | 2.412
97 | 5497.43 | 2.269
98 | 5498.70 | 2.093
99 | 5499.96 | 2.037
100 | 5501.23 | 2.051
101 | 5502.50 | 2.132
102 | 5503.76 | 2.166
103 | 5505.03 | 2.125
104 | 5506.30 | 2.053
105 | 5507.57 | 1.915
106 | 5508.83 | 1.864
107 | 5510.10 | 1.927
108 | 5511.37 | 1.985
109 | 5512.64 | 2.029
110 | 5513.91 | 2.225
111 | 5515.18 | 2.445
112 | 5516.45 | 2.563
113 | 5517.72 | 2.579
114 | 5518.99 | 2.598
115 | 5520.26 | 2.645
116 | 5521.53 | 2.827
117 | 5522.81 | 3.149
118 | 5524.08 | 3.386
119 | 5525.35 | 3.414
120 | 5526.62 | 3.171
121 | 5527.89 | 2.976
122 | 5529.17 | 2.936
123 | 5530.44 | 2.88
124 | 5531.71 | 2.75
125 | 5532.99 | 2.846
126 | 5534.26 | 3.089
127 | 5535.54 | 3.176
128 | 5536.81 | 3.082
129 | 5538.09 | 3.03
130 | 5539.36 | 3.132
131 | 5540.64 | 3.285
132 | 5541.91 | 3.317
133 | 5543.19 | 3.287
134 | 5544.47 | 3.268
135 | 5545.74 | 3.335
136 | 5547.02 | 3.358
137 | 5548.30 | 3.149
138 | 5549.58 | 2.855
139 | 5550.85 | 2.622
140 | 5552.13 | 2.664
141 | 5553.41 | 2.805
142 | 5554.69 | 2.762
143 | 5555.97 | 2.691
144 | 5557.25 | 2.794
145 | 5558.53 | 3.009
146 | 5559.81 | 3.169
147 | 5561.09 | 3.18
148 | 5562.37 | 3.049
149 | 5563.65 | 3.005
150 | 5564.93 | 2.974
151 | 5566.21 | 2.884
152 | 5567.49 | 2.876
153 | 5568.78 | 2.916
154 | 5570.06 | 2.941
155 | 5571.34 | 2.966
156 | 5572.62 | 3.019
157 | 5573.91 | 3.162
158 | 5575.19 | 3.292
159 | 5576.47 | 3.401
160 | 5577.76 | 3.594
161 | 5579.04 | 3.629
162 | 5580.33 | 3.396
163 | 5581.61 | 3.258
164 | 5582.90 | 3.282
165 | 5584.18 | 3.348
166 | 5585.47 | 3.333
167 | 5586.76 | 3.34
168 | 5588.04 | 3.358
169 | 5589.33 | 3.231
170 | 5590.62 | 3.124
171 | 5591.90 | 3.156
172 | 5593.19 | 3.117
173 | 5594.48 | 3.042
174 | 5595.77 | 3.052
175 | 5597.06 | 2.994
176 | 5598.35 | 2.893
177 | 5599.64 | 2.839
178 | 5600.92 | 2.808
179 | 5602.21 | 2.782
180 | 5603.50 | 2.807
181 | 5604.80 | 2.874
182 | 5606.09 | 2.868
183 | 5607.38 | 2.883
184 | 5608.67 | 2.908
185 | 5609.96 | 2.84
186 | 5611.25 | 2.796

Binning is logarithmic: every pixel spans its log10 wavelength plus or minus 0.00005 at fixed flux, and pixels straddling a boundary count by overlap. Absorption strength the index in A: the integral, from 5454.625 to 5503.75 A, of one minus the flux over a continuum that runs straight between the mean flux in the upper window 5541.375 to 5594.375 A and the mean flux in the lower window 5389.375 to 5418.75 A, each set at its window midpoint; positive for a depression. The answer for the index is 3.6 A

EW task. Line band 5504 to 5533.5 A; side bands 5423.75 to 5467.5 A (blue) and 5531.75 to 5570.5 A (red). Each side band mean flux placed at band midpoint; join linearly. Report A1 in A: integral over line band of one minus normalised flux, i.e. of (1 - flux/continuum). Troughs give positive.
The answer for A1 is 3.7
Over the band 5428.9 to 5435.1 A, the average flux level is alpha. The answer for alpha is 2.99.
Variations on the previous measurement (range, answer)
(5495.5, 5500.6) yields 2.2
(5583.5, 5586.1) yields 3.34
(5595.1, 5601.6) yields 2.92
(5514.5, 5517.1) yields 2.5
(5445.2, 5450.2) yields 2.68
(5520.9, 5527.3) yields 3.19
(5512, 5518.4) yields 2.37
